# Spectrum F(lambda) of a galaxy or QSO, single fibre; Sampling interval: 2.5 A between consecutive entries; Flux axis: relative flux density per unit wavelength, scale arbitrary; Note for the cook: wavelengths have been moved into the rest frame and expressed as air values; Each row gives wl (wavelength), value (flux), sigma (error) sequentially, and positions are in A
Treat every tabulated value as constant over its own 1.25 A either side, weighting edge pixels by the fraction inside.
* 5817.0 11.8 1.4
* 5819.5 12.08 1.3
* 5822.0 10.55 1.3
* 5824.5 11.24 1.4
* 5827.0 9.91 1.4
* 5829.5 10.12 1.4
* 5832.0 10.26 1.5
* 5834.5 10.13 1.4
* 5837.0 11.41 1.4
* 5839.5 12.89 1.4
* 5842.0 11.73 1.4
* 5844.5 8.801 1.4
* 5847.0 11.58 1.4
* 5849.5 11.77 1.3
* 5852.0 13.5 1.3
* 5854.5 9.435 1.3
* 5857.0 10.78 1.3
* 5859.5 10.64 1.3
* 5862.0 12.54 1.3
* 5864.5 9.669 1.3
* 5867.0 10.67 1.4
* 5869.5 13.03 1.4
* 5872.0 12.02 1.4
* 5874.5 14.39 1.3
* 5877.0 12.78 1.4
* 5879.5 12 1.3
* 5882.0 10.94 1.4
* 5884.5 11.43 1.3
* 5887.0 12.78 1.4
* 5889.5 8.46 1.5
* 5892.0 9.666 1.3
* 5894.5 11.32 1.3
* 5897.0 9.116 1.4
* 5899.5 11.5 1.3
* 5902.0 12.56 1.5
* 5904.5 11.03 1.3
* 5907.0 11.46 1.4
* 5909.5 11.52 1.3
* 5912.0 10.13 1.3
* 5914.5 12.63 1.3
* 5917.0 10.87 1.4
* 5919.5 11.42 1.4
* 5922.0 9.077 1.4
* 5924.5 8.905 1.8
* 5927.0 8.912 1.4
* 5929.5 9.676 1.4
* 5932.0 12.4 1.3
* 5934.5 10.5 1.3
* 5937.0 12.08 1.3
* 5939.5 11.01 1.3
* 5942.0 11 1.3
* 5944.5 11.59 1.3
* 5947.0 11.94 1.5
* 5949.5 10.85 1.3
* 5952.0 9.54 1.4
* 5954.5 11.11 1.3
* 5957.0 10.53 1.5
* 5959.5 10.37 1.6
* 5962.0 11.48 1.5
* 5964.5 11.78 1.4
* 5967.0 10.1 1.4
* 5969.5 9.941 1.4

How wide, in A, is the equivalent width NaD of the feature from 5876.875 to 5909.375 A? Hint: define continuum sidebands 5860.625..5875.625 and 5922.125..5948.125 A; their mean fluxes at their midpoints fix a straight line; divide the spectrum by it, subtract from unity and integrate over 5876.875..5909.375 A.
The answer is 1.2 A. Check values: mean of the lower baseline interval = 12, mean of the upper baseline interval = 10.7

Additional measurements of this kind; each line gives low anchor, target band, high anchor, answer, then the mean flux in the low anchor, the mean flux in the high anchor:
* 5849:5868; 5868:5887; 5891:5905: -2.4 A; 11.1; 10.9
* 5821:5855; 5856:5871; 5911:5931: -0.7 A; 11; 10.2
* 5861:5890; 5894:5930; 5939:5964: 2.3 A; 11.8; 11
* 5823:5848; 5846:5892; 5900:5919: -1.8 A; 10.8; 11.5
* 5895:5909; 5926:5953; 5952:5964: 0.0 A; 11.2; 10.8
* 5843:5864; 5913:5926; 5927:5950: 0.7 A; 11.1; 11.1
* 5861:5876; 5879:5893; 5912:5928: 0.8 A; 12.1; 10.3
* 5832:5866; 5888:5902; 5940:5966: 1.0 A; 11.1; 11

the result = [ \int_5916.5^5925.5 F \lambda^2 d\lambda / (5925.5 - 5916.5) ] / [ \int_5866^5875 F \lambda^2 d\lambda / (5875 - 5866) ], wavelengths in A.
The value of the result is 0.82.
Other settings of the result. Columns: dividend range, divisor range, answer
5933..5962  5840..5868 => 1.03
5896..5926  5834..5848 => 1.00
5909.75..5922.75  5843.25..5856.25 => 1.02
